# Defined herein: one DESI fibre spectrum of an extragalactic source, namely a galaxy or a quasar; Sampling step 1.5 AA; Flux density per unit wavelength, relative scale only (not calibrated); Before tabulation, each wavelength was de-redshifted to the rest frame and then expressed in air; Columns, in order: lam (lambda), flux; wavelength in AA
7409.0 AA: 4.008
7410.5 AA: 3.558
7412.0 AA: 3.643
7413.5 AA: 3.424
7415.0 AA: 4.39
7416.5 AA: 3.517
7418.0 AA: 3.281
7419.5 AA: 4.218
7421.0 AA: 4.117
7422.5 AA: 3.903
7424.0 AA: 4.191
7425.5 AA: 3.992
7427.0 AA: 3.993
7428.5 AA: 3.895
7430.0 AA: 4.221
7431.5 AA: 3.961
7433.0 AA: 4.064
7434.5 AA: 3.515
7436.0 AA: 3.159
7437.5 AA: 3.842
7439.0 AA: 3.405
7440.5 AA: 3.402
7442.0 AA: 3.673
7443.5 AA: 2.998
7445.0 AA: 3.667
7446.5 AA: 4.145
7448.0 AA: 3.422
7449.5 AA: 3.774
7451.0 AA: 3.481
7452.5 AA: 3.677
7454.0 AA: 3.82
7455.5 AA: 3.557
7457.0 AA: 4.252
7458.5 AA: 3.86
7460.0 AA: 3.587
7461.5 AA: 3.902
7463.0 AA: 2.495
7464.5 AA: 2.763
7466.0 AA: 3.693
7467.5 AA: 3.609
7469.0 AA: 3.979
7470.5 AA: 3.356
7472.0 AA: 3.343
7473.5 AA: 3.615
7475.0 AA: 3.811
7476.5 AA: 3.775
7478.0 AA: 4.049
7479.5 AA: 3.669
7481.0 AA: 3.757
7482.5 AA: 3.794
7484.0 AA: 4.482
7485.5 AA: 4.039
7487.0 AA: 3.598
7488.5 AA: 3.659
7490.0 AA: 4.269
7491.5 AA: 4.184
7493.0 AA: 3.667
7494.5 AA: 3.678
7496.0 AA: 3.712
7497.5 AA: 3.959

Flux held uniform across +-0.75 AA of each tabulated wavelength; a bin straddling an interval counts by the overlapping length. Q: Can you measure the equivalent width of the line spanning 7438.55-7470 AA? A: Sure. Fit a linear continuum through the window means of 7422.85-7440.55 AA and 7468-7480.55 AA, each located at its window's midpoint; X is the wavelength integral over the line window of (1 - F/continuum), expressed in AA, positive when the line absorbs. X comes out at 1.5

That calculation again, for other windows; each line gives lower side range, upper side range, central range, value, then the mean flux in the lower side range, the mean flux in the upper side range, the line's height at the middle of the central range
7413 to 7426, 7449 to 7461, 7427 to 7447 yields 0.7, 3.9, 3.75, 3.83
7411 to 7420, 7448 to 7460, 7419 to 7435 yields -1.2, 3.73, 3.74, 3.73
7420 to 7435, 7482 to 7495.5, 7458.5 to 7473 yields 1.9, 4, 3.93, 3.95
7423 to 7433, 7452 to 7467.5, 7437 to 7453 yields 0.8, 4.04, 3.56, 3.78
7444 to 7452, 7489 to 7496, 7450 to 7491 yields 1.0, 3.68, 3.91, 3.8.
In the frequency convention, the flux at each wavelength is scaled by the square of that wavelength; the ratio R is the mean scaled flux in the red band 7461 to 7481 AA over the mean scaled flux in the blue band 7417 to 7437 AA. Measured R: 0.92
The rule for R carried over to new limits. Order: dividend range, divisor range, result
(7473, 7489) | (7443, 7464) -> 1.07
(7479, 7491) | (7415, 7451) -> 1.06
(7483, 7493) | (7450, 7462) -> 1.07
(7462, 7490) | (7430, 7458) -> 1.00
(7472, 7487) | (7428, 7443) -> 1.05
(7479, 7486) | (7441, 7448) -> 1.11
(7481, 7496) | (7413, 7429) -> 1.02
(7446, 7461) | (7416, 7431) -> 0.96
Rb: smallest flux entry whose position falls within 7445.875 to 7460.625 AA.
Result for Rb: 3.422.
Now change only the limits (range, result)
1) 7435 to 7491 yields 2.495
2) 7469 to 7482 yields 3.343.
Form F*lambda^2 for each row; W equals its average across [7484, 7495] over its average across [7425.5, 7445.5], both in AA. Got 1.1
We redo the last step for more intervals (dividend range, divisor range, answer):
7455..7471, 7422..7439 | 0.93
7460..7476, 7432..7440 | 0.97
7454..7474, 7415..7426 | 0.92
